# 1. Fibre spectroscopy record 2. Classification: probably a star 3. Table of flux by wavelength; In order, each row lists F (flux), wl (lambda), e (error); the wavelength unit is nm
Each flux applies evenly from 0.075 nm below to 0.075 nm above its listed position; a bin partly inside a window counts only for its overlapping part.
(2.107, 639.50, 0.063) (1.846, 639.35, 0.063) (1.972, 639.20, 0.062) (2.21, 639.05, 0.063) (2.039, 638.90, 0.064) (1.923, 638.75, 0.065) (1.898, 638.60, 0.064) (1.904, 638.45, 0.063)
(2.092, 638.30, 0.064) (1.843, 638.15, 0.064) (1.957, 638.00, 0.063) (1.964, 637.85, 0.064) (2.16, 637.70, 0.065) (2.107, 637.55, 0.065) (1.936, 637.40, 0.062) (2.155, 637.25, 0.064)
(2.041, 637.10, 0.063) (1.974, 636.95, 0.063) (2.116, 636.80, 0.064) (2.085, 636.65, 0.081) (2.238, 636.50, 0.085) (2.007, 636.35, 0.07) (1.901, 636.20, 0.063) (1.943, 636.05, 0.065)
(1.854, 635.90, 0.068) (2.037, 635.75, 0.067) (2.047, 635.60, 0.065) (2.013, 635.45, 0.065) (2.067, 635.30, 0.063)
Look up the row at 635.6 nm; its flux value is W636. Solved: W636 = 2.047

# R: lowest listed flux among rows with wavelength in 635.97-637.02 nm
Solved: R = 1.901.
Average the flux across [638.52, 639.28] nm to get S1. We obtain 2.01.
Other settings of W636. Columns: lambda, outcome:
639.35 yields 1.846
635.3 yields 2.067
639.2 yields 1.972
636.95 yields 1.974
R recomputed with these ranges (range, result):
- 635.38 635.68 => 2.013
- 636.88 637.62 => 1.936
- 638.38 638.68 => 1.898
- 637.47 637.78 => 2.107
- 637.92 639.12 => 1.843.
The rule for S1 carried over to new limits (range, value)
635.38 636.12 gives 1.98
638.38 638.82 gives 1.91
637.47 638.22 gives 2.01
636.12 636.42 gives 1.95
